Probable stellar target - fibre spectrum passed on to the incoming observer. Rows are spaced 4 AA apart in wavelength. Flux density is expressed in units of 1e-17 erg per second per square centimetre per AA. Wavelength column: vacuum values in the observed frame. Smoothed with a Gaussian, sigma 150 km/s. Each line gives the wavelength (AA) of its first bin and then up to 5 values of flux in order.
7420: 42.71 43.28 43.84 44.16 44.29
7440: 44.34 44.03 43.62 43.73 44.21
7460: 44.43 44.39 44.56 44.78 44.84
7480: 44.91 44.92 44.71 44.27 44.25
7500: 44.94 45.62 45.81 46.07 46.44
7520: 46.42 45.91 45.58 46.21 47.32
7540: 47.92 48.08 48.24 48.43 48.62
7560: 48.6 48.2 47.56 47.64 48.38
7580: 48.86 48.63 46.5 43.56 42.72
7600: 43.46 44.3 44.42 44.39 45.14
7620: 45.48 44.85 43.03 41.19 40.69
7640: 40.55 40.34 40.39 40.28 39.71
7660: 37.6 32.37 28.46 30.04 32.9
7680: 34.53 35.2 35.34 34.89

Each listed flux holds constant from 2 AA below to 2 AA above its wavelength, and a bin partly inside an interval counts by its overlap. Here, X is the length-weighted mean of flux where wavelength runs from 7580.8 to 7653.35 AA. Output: 43.4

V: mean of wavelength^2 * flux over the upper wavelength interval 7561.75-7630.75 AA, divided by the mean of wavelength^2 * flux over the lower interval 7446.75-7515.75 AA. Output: 1.1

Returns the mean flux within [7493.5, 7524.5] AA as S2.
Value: 45.6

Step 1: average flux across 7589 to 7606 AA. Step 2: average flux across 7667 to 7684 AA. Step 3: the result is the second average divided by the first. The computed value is 0.7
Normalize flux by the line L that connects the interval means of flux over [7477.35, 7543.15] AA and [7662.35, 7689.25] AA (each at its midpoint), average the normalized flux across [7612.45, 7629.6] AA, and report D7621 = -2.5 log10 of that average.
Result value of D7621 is -0.20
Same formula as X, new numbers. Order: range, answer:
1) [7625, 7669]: 39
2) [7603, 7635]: 44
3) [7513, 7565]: 47.3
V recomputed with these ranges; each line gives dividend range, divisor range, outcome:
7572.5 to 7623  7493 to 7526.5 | 1.02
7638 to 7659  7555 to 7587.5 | 0.85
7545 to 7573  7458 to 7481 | 1.11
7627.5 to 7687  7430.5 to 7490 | 0.88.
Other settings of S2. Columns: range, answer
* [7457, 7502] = 44.6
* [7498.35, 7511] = 45.5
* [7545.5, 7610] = 46.8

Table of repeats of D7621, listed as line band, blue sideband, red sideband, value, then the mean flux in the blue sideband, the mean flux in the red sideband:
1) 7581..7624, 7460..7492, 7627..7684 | -0.14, 44.7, 37.1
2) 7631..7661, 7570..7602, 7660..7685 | -0.10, 46.2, 32.6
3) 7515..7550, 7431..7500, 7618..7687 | -0.12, 44.4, 38.1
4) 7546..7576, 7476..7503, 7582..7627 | -0.08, 44.7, 44.8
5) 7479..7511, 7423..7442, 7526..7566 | 0.03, 44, 47.7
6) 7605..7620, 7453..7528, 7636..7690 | -0.16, 45.1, 36.2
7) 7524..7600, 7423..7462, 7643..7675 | -0.19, 44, 35.9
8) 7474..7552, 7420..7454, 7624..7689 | -0.11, 43.8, 37.3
